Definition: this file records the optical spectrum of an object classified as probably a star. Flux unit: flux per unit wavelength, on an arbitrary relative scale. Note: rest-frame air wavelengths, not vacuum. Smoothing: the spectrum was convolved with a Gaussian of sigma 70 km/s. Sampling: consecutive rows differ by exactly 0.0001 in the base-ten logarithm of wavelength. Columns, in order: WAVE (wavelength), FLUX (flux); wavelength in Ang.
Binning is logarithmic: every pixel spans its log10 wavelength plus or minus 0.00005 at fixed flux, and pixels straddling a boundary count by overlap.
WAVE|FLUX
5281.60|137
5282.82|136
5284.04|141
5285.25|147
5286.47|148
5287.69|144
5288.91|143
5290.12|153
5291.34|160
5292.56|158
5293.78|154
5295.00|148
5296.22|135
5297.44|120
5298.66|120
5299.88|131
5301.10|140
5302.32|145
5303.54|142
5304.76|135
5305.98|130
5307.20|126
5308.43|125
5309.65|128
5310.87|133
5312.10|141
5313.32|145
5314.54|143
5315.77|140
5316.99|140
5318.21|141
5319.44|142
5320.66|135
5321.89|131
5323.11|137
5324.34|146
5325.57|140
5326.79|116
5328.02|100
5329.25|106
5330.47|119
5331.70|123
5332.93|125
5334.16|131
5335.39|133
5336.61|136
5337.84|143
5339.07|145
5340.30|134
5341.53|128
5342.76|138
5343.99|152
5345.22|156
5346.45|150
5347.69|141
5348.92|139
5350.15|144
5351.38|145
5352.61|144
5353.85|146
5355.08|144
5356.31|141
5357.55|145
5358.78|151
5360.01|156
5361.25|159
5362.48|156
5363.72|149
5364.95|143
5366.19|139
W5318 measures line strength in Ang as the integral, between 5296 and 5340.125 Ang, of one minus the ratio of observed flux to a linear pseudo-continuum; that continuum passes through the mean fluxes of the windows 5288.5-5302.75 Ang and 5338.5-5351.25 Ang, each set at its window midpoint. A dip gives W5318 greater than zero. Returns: 3.11 Ang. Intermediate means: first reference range 142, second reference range 143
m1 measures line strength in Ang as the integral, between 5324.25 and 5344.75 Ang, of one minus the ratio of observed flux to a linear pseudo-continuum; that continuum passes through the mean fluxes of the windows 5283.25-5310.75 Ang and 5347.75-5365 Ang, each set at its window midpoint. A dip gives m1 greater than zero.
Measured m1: 2.0 Ang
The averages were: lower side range 140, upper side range 147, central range 130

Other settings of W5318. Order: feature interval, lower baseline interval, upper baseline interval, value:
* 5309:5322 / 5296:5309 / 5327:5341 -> -0.9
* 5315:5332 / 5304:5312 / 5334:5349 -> 0.6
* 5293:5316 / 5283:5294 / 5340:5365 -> 1.9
